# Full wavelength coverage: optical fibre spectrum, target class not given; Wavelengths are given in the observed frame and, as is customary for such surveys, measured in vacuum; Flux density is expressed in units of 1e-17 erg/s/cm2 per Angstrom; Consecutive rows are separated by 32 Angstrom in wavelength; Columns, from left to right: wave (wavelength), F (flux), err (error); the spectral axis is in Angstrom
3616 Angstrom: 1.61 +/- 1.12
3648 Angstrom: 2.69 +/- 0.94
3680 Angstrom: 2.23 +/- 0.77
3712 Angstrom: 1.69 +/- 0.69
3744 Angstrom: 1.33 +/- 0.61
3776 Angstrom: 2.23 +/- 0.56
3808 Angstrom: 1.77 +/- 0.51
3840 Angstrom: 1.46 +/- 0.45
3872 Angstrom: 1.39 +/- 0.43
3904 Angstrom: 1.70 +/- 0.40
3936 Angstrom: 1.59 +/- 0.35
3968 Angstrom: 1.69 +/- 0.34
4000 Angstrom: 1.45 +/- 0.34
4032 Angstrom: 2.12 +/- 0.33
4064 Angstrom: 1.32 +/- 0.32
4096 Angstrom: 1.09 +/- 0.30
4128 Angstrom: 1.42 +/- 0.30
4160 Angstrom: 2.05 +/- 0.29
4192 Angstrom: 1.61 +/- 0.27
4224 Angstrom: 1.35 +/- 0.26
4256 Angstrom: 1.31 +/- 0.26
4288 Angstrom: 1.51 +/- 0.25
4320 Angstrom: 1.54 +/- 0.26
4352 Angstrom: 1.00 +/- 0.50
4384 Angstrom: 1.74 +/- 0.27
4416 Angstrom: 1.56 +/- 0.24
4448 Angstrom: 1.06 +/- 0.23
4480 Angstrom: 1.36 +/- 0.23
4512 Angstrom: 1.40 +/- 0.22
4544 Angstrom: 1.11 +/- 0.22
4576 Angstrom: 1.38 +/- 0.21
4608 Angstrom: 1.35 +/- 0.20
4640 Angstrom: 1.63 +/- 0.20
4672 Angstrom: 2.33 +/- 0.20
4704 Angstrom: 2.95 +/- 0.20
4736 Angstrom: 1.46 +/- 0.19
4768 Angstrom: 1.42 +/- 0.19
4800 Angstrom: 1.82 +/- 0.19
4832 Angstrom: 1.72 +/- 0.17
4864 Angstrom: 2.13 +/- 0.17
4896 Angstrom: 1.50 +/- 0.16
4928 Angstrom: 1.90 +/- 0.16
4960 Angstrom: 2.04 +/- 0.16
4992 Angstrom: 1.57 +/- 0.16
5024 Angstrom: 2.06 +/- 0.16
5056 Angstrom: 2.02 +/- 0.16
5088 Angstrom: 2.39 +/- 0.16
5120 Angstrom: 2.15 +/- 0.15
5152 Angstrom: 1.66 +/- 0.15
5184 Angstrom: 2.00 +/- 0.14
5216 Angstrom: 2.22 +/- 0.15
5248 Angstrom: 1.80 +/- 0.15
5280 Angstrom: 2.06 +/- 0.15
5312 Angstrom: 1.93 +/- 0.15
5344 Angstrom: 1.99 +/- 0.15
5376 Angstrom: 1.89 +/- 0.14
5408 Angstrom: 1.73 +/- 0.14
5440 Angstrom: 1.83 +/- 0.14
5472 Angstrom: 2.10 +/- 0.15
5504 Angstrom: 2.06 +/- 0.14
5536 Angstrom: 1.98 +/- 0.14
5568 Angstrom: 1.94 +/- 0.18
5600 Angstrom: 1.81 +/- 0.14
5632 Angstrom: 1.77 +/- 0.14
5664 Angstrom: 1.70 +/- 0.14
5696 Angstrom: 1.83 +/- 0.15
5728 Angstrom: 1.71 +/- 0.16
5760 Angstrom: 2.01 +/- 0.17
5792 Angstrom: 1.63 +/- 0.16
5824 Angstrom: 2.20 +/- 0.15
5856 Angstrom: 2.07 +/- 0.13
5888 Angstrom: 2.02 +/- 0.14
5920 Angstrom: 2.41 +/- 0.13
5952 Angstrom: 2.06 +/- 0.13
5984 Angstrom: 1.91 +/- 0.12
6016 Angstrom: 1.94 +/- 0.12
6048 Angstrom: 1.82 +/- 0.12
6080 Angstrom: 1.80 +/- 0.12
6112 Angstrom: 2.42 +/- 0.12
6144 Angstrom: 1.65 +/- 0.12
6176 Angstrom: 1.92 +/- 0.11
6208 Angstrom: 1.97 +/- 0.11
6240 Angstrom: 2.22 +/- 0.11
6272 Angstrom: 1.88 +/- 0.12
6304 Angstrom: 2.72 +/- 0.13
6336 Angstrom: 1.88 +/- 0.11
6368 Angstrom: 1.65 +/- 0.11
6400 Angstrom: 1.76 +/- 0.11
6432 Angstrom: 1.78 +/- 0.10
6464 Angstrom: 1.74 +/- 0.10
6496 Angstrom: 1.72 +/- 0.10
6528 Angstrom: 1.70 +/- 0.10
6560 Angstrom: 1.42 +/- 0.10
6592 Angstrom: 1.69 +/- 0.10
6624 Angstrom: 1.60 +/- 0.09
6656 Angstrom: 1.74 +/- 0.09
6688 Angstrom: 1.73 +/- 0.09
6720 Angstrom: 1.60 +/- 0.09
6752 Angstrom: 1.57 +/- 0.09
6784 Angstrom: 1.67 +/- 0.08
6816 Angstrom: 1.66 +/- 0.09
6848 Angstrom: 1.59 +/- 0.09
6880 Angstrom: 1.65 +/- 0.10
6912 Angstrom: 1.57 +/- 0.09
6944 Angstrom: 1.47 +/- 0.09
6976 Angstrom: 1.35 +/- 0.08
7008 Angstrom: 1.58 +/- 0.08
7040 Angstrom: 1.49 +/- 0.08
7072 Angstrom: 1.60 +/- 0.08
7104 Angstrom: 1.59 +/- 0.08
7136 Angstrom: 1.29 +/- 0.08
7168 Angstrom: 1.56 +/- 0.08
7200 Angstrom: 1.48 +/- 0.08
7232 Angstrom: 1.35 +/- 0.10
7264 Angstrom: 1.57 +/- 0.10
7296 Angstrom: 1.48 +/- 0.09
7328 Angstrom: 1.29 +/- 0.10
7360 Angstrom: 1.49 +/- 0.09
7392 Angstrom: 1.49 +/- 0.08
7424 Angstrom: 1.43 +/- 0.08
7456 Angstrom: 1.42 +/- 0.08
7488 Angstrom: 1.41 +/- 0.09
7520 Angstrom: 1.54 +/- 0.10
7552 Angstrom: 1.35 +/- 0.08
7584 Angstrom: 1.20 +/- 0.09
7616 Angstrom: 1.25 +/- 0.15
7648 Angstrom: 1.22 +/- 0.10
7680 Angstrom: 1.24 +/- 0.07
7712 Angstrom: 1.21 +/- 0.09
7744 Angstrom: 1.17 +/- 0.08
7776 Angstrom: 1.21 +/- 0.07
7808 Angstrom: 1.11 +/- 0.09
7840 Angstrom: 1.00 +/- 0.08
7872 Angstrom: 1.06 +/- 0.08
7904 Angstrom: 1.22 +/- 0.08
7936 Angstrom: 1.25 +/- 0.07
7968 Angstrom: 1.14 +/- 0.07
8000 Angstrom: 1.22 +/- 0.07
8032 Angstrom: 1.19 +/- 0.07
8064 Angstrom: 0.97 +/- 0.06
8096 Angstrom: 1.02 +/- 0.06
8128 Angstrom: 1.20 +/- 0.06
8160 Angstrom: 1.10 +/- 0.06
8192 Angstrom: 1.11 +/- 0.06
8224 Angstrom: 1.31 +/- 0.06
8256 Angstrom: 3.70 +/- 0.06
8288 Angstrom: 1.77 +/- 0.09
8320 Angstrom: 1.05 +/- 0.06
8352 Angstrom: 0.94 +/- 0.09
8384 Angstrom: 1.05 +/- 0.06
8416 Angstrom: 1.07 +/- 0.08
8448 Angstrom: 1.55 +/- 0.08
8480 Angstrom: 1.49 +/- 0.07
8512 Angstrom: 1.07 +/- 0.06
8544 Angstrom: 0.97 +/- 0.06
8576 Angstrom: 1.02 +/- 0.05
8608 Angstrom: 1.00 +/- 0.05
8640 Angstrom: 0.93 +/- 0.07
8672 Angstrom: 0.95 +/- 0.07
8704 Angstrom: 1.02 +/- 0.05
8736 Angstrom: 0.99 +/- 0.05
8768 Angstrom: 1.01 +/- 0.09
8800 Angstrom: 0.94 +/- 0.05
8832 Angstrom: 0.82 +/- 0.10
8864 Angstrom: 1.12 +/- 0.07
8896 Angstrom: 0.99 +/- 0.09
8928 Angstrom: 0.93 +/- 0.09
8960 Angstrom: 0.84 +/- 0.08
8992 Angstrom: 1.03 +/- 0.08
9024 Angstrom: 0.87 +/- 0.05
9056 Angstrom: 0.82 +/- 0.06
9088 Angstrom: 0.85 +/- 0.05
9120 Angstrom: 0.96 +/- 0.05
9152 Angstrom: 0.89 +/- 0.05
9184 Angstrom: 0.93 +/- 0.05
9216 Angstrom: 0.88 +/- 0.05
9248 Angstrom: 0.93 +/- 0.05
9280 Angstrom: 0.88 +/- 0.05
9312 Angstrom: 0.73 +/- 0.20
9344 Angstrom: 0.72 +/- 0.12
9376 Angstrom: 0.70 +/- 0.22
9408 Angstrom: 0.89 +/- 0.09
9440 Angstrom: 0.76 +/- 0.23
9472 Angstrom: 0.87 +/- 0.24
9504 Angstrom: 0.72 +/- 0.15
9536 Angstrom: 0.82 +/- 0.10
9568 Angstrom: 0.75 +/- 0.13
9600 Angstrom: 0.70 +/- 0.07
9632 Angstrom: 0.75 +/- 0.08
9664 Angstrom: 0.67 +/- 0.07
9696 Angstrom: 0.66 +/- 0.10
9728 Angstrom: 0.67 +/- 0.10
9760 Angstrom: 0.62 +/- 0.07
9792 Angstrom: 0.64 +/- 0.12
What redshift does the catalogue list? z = 0.258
